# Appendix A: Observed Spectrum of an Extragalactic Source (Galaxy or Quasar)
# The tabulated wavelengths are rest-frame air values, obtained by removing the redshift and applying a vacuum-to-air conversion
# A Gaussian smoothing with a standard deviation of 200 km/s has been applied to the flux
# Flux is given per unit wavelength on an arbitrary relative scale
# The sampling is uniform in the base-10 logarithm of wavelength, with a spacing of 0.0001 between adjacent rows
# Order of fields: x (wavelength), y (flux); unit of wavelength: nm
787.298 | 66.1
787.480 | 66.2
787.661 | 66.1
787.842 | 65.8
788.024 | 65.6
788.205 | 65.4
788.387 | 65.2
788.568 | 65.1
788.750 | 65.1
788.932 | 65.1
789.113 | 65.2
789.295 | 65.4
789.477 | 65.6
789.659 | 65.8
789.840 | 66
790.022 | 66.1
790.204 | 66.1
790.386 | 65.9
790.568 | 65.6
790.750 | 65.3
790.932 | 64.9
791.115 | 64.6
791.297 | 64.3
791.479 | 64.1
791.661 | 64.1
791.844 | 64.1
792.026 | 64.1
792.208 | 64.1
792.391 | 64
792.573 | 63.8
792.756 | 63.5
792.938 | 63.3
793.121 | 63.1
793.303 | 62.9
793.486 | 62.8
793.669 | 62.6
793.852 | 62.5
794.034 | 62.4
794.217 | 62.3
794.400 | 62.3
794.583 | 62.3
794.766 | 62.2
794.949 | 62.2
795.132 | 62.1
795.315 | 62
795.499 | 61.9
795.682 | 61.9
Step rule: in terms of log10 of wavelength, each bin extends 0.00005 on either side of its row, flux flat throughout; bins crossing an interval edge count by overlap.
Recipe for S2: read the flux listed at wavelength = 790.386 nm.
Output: 65.9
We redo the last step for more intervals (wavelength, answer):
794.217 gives 62.3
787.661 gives 66.1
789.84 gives 66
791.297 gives 64.3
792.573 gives 63.8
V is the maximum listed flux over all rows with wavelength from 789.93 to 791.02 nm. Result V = 66.1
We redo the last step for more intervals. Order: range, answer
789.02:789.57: 65.6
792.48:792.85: 63.8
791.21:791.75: 64.3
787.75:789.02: 65.8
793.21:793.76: 62.9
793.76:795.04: 62.5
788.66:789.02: 65.1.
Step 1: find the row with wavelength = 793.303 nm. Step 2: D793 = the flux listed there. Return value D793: 62.9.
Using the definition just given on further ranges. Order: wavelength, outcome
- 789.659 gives 65.8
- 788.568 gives 65.1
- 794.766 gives 62.2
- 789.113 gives 65.2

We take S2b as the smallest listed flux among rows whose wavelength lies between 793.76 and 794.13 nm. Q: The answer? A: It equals 62.4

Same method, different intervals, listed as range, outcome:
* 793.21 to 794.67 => 62.3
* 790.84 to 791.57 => 64.1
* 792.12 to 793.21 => 63.1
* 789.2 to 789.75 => 65.4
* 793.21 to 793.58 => 62.8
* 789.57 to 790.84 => 65.3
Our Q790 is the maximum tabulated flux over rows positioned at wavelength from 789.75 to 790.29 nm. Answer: 66.1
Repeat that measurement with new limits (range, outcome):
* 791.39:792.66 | 64.1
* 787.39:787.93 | 66.2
